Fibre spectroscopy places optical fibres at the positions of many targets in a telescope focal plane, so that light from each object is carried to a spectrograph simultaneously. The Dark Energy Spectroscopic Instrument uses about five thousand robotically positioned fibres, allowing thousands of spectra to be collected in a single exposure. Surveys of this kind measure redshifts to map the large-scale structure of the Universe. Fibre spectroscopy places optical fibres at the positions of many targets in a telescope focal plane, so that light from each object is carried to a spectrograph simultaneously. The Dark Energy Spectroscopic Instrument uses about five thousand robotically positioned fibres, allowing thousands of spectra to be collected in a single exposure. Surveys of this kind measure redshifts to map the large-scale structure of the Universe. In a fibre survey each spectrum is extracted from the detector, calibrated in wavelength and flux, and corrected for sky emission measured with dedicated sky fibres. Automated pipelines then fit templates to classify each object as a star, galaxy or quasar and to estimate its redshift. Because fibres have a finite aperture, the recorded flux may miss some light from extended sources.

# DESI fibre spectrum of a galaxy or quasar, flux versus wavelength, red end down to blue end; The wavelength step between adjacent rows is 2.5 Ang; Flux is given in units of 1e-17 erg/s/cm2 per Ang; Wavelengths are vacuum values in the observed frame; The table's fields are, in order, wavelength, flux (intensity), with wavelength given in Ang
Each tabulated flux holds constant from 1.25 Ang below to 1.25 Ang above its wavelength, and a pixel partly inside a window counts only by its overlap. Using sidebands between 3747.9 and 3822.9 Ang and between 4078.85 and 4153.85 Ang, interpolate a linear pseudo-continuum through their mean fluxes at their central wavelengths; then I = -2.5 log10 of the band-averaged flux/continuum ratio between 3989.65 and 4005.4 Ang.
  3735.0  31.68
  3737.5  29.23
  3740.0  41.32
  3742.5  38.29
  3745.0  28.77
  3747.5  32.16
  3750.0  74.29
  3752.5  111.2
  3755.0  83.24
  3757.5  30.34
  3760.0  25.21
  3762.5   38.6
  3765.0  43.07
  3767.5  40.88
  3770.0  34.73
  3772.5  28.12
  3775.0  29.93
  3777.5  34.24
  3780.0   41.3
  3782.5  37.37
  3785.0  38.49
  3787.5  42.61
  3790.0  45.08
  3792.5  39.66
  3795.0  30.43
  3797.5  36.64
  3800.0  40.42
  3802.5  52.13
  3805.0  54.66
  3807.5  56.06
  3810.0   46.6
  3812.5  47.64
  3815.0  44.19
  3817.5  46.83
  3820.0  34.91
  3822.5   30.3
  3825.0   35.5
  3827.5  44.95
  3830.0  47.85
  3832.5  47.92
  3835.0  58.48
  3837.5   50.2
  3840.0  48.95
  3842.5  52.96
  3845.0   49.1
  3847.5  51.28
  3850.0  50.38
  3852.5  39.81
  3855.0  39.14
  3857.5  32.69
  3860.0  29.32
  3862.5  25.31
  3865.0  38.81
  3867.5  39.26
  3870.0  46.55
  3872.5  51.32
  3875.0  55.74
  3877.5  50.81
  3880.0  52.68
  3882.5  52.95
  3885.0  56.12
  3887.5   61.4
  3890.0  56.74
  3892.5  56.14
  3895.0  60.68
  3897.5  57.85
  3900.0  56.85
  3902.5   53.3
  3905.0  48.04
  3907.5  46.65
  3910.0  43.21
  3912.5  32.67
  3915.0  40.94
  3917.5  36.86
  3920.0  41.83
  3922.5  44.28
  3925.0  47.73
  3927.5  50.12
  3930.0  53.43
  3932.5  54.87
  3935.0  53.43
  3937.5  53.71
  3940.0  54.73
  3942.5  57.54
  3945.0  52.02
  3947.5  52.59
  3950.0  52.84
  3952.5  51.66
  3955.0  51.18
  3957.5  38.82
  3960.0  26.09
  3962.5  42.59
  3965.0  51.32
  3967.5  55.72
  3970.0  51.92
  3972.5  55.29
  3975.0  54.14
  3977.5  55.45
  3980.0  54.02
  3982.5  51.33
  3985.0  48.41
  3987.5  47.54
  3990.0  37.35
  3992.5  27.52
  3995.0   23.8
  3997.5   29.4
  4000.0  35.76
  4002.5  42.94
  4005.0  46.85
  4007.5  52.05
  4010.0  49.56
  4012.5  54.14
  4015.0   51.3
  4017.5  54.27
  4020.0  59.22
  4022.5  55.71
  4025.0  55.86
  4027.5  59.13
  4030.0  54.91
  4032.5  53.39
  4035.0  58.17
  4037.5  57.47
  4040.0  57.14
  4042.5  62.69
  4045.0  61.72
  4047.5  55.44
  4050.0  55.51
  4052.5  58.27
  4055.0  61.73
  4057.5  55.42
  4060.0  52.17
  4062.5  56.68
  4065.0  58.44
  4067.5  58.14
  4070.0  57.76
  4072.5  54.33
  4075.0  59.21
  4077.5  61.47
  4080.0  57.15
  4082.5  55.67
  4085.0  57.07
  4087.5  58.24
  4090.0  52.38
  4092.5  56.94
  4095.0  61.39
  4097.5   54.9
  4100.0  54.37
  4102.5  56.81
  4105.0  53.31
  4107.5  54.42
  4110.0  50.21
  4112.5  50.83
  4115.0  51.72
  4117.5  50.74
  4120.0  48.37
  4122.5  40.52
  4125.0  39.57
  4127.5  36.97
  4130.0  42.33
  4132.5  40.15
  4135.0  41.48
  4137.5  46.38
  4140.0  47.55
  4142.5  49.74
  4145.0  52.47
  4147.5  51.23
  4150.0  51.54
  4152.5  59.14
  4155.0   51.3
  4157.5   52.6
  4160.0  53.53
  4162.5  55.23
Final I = 0.388 mag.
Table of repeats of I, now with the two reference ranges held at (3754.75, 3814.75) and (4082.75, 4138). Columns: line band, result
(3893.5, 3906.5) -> -0.24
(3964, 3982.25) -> -0.17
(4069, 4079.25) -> -0.18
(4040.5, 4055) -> -0.21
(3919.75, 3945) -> -0.15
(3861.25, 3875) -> 0.04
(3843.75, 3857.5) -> -0.05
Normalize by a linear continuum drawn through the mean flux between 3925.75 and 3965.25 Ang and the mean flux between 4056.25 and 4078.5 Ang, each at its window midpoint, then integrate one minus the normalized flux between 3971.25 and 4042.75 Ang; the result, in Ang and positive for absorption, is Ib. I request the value 5.1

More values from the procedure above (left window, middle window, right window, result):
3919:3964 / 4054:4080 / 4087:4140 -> -4.3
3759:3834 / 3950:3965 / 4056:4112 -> 1.7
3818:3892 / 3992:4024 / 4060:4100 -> 5.0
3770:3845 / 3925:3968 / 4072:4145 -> -3.0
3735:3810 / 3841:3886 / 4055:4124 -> 1.4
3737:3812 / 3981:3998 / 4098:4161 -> 3.1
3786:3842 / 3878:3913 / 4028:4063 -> -2.7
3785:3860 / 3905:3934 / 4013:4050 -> 3.0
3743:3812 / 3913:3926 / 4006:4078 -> 2.3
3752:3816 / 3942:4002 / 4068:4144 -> 2.9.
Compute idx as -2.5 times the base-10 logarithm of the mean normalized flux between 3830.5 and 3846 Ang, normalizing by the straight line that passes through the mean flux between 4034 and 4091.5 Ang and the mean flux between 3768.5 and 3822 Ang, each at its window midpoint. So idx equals -0.174 mag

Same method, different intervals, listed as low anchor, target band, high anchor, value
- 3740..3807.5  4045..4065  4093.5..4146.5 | -0.19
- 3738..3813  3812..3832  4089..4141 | 0.08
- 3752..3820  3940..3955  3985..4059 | -0.10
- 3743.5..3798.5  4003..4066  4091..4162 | -0.16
